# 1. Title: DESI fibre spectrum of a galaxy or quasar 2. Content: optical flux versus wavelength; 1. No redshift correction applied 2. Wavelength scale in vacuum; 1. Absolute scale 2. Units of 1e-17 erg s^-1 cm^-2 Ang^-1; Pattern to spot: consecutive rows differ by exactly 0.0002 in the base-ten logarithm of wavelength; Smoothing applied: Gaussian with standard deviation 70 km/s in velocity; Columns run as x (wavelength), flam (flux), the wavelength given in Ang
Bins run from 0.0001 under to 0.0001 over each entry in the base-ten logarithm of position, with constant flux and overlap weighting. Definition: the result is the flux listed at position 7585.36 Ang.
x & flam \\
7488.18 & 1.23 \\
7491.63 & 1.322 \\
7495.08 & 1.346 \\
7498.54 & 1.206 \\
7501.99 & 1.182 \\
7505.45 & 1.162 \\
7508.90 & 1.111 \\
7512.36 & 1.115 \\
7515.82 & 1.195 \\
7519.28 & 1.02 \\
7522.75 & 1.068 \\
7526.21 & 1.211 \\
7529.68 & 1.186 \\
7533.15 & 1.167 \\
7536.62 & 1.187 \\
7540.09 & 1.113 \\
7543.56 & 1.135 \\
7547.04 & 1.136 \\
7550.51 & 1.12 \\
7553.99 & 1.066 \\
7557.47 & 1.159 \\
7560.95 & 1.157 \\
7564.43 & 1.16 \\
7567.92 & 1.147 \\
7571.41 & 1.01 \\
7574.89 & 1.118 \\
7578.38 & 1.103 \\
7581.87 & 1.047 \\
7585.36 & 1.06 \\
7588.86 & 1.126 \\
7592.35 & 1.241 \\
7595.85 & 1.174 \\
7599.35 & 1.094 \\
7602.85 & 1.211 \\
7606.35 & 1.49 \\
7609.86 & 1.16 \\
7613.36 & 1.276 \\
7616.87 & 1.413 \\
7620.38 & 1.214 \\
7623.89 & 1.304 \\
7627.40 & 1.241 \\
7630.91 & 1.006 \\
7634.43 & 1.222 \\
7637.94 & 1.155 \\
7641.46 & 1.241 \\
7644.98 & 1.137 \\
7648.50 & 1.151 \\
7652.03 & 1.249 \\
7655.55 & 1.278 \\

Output 1.06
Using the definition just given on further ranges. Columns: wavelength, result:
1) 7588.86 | 1.126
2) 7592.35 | 1.241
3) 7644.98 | 1.137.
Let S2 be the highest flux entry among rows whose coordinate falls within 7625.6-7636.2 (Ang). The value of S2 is 1.241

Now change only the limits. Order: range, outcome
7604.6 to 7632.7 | 1.49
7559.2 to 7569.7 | 1.16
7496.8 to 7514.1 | 1.206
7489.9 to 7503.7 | 1.346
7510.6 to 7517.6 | 1.195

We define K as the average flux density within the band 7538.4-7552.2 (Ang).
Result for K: 1.13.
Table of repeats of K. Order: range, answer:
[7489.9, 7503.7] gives 1.26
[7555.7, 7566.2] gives 1.16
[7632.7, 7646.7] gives 1.19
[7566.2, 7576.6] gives 1.09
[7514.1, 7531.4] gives 1.14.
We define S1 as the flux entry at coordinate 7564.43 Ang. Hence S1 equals 1.16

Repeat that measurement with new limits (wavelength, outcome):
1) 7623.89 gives 1.304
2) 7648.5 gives 1.151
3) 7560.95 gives 1.157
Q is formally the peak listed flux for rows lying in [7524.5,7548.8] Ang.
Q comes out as 1.211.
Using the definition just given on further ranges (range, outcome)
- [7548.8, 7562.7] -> 1.159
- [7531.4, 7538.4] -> 1.187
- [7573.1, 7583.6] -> 1.118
